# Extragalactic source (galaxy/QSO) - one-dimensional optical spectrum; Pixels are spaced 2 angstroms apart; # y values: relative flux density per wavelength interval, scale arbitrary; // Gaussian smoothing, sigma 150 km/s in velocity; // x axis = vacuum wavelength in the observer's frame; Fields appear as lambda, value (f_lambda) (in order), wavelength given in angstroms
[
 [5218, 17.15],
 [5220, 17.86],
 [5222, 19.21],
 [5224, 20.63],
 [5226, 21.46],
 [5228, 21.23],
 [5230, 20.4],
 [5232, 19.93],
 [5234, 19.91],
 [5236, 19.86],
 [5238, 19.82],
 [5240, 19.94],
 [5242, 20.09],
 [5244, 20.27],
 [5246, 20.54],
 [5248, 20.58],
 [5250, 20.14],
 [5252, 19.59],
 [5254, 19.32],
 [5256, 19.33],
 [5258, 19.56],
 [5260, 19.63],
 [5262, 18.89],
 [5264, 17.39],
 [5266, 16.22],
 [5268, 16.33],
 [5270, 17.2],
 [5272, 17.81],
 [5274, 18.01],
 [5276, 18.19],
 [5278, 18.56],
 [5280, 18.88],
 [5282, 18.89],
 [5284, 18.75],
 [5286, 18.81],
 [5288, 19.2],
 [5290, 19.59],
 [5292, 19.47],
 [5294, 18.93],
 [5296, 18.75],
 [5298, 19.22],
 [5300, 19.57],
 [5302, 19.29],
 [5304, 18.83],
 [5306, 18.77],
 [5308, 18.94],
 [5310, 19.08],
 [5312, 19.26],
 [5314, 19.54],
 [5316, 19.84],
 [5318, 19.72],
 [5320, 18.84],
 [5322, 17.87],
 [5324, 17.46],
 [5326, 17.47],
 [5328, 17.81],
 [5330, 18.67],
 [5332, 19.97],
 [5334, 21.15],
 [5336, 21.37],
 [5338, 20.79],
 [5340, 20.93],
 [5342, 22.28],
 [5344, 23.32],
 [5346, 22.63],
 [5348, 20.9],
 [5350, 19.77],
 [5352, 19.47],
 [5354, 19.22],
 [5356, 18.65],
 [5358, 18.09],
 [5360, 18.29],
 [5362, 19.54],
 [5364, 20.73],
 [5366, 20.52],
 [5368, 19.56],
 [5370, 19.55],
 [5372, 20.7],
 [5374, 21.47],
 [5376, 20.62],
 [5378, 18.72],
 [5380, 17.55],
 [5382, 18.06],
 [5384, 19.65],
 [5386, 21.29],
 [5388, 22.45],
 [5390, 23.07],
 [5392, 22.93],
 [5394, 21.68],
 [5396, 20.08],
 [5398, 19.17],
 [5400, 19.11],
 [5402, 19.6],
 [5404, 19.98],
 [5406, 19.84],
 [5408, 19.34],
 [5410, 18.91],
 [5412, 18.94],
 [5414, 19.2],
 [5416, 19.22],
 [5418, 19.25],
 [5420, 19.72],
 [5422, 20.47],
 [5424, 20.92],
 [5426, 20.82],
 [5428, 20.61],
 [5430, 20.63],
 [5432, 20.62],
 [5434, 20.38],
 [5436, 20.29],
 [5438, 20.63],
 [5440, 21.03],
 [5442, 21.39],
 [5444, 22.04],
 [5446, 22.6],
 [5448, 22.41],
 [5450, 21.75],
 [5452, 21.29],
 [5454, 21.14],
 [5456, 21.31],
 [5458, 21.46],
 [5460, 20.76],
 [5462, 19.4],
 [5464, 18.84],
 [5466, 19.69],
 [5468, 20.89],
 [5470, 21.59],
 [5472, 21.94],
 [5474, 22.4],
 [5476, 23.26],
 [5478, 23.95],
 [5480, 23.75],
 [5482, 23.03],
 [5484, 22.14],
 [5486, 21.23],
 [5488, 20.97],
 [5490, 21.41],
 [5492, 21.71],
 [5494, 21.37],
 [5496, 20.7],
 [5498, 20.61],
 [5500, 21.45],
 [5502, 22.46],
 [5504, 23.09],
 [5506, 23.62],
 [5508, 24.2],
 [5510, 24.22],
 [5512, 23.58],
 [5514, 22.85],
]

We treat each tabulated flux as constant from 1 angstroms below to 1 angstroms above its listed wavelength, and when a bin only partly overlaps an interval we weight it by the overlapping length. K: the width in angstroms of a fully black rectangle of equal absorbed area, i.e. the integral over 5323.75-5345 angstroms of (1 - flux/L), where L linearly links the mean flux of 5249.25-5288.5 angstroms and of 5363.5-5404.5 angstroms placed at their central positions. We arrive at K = -0.7 angstroms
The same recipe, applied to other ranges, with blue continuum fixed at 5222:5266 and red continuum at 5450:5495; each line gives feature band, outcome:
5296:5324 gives 1.73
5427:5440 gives 0.41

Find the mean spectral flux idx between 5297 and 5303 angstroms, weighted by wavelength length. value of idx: 19.4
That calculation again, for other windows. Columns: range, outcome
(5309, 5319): 19.5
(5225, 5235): 20.6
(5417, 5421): 19.5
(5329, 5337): 20.3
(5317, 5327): 18.3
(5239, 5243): 20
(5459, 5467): 19.7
